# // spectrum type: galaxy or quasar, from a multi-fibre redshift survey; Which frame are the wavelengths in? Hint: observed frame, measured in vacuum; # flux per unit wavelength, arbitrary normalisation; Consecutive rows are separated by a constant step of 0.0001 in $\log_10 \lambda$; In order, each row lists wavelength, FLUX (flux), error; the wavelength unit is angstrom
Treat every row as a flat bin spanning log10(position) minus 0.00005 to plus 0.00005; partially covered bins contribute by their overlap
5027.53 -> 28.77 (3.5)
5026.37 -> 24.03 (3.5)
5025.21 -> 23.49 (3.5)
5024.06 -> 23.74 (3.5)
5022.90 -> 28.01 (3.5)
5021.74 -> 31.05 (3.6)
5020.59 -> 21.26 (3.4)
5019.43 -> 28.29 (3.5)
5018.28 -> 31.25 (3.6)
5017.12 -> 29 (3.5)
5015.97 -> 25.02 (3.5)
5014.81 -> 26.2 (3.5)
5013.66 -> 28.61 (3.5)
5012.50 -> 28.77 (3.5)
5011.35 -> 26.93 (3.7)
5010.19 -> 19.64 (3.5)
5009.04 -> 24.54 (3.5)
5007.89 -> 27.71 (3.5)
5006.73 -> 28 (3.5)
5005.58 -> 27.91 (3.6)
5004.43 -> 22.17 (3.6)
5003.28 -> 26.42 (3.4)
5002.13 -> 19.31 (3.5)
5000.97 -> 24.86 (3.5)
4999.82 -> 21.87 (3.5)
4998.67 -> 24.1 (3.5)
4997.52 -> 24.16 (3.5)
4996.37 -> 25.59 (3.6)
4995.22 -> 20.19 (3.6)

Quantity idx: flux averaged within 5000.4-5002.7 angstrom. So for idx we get 22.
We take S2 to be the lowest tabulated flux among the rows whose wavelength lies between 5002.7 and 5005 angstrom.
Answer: 22.17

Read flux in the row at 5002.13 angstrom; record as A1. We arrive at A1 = 19.31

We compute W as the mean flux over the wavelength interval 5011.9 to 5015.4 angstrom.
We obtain 27.8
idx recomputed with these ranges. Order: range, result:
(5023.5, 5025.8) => 23.7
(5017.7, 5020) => 29.8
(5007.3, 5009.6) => 26.1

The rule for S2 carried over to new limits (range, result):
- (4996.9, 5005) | 19.31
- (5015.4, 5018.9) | 25.02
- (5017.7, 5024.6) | 21.26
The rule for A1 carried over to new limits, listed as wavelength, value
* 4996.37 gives 25.59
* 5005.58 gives 27.91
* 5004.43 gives 22.17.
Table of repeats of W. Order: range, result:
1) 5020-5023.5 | 26.7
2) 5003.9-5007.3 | 26.1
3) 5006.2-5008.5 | 27.8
